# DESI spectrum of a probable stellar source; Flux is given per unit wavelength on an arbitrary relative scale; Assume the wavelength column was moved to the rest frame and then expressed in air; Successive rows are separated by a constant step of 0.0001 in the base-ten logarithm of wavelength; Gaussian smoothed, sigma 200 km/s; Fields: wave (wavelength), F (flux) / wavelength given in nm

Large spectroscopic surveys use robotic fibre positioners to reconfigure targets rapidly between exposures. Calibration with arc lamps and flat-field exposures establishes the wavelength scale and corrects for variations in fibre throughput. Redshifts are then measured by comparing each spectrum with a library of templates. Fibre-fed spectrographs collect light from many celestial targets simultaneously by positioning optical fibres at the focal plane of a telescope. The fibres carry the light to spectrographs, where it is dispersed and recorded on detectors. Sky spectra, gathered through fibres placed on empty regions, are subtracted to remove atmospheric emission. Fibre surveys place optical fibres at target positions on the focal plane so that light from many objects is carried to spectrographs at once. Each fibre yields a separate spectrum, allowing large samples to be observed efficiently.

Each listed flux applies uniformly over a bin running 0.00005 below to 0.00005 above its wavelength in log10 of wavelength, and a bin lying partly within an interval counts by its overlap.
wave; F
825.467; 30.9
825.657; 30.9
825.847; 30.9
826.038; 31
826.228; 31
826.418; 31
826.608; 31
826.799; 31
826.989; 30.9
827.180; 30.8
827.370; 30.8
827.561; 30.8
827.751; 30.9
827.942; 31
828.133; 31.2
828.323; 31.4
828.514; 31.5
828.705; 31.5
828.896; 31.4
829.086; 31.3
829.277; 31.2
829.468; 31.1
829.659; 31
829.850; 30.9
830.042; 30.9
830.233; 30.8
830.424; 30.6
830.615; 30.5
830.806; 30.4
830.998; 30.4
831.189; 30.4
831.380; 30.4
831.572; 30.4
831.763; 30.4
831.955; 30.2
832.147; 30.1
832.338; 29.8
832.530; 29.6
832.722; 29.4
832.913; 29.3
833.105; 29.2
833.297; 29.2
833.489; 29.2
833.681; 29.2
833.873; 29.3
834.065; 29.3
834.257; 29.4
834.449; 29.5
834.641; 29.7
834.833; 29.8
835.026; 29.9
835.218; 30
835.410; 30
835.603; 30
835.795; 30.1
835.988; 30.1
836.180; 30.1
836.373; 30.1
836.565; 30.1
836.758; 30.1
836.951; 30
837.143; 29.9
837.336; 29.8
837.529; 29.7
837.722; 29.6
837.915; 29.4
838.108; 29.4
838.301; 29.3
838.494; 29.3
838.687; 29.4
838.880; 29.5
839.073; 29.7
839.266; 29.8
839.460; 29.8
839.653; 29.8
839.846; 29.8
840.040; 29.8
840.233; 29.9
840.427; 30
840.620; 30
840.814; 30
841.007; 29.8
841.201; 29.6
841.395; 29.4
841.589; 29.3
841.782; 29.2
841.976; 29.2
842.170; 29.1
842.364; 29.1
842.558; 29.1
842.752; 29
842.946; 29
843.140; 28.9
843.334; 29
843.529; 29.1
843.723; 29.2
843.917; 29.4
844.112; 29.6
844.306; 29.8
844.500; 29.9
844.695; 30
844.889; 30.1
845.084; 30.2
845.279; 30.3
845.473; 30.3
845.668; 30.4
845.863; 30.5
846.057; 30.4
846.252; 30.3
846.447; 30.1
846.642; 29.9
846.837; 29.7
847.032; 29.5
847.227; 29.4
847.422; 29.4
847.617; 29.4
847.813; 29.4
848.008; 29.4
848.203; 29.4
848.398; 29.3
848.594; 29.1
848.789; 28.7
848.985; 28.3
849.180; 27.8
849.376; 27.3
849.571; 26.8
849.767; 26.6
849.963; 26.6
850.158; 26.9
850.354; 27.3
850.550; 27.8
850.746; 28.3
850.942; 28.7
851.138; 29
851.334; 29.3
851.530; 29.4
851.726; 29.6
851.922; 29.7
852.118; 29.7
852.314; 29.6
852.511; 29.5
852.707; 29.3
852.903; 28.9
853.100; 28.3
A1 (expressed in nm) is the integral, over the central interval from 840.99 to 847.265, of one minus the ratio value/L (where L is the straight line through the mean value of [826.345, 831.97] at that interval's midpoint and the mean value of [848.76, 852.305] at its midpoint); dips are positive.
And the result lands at -0.131 nm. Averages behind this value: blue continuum 30.9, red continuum 28.2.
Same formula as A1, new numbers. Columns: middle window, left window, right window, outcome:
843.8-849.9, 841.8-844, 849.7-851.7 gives -0.17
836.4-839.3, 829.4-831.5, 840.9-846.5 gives 0.04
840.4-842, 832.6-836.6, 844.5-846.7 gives 0.02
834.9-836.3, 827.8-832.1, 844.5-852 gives 0.01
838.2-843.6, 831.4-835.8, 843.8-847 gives 0.08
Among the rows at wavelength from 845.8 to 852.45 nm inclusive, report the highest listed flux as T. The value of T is 30.5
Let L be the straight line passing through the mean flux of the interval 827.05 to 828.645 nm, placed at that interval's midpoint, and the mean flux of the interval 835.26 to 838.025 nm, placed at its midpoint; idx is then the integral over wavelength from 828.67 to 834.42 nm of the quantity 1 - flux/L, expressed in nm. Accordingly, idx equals 0.07 nm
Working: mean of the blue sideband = 31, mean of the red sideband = 29.9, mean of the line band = 30.2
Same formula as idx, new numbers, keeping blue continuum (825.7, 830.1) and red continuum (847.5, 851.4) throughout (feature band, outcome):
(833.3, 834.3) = 0.03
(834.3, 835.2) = 0.01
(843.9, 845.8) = -0.08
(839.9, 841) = -0.02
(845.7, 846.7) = -0.06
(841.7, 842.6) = 0.00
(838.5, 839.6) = 0.00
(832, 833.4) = 0.04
